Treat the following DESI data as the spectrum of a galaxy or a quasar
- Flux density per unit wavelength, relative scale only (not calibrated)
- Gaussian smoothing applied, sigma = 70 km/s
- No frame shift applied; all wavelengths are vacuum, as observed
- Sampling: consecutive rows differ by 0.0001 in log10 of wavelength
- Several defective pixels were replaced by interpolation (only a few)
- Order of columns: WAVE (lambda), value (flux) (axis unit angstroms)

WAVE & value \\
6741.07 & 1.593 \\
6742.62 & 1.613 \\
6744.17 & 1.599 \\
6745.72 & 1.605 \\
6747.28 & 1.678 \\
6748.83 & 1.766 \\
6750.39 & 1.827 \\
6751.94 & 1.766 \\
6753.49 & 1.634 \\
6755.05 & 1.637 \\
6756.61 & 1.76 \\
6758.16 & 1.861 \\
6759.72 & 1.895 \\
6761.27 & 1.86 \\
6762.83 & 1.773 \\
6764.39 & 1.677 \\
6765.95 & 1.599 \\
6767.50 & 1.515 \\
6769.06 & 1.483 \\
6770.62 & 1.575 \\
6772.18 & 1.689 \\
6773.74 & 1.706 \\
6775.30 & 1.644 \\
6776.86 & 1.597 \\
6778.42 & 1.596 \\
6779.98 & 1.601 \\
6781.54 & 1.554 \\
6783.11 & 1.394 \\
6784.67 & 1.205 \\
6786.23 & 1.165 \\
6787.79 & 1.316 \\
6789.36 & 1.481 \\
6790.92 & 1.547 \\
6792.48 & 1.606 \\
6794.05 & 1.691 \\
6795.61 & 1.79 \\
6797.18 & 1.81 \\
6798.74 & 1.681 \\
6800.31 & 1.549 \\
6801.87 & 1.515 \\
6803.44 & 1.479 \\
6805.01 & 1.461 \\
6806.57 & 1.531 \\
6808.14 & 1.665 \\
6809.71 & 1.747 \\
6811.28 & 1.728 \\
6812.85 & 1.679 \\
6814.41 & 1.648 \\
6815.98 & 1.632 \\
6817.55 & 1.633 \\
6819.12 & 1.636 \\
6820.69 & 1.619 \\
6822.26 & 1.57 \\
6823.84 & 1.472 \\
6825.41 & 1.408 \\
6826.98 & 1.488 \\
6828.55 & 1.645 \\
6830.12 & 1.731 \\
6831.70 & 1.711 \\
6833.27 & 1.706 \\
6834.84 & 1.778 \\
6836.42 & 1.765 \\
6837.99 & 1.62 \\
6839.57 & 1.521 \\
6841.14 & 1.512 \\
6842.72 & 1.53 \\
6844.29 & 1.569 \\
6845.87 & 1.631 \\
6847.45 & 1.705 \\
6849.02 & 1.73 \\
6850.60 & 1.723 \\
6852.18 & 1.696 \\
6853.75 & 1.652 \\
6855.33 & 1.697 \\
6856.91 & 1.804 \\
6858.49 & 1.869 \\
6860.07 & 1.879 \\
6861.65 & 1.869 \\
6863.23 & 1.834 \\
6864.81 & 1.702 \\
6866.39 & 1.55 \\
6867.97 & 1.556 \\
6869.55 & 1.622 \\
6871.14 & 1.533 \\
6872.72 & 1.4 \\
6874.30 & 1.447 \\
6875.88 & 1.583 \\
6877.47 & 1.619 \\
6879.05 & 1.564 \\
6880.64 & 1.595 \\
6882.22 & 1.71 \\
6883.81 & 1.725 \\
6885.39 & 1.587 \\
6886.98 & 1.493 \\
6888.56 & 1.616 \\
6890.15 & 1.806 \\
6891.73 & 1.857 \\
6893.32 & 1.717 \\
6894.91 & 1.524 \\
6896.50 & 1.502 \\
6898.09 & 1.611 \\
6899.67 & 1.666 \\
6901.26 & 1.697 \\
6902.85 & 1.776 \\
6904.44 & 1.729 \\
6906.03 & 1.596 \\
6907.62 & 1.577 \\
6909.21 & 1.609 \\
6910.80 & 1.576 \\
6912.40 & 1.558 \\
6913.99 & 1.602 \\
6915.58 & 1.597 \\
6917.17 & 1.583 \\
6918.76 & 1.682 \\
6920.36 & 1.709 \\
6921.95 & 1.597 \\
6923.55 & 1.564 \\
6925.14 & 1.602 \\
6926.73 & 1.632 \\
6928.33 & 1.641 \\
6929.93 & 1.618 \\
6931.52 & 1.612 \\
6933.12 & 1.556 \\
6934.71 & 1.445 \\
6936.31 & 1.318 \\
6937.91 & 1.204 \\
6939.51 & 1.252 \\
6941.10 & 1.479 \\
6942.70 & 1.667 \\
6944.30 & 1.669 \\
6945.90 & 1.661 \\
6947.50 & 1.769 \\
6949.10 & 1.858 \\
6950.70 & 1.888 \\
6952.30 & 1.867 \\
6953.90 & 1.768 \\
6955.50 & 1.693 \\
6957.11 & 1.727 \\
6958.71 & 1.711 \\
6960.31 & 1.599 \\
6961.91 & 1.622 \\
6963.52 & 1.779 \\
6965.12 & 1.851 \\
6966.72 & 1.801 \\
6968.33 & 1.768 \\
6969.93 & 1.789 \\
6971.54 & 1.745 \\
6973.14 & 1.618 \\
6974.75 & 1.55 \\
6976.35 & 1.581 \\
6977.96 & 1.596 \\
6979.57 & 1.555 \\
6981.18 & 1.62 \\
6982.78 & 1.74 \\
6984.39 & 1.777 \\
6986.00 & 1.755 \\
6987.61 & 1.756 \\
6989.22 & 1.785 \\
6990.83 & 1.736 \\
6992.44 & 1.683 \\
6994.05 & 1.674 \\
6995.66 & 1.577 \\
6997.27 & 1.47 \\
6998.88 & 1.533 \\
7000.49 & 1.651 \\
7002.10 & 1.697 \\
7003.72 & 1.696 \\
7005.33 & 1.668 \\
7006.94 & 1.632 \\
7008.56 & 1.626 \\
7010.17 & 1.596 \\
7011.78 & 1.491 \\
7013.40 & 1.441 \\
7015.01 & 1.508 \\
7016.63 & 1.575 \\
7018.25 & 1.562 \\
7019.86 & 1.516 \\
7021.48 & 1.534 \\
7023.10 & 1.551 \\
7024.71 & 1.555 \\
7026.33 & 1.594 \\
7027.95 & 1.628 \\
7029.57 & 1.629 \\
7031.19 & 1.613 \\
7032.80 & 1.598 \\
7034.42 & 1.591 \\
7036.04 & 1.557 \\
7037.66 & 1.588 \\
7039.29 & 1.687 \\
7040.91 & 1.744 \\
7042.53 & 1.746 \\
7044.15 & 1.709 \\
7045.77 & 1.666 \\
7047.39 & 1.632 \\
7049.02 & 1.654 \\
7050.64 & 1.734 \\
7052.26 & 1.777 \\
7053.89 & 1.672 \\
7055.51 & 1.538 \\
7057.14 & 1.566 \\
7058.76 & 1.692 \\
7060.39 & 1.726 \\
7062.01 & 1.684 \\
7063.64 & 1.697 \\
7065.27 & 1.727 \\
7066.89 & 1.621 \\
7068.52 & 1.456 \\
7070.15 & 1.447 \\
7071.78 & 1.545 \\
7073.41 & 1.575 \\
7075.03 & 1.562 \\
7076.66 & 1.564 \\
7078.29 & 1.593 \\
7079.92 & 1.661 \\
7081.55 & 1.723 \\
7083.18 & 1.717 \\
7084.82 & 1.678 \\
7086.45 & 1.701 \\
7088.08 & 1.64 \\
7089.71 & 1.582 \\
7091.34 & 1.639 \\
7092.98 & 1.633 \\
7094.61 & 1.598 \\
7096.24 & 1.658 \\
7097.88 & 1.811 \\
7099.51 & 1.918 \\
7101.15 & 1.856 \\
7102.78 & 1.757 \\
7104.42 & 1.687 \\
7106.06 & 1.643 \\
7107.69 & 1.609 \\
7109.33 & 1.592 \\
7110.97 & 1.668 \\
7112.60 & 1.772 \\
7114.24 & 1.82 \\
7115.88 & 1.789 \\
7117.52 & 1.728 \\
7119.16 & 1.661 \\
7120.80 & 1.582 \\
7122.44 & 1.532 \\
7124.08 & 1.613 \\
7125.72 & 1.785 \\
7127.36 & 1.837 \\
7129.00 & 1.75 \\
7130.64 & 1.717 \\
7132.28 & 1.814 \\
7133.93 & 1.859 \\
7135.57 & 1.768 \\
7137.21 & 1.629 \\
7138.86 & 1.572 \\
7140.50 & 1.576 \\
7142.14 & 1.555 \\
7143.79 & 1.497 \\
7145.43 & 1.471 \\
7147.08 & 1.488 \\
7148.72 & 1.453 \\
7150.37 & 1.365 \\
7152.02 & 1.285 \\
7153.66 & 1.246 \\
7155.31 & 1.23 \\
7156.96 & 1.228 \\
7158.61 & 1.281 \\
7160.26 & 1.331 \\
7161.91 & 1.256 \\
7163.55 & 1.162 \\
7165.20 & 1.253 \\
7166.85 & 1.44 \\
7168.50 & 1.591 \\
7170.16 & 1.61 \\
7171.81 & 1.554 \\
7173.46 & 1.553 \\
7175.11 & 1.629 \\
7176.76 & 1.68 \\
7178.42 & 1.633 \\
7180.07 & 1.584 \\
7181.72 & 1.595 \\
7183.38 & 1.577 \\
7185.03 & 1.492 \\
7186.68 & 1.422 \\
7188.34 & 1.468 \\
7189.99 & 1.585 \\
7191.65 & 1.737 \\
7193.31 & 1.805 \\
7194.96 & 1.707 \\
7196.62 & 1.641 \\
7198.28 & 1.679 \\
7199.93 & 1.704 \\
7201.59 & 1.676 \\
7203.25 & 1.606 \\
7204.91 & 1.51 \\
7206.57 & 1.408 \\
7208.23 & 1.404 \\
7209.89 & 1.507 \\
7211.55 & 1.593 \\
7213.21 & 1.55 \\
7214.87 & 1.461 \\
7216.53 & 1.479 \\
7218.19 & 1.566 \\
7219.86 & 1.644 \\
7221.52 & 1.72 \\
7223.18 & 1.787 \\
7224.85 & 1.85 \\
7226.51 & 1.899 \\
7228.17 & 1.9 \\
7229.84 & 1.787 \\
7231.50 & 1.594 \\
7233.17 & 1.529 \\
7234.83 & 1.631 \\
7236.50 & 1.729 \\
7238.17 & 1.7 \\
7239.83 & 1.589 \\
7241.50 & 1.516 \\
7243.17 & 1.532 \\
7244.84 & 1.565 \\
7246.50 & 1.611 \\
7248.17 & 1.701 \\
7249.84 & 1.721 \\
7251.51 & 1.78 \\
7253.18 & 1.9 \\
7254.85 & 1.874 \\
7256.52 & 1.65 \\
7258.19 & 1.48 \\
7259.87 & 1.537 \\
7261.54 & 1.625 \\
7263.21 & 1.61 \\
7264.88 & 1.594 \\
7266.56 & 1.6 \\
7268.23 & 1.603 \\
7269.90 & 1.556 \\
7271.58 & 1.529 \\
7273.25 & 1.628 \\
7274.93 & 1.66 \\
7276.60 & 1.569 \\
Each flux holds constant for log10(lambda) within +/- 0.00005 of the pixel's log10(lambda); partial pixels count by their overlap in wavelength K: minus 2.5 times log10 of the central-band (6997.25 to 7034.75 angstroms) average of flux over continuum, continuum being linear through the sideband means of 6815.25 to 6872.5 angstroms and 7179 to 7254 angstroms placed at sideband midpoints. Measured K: 0.04 mag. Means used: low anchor 1.65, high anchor 1.63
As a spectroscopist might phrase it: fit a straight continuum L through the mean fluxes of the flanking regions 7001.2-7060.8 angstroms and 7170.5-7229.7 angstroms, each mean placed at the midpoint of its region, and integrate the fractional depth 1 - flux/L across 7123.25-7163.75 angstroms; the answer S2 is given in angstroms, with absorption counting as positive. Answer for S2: 2.60 angstroms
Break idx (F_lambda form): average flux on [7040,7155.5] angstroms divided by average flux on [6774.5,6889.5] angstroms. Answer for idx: 1.02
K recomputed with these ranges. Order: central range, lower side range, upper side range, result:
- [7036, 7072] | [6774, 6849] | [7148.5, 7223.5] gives -0.07 mag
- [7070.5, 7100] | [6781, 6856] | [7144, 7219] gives -0.08 mag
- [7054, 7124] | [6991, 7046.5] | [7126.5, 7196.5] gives -0.06 mag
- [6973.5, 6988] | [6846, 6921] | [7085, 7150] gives 0.00 mag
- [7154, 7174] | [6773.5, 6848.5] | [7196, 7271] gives 0.19 mag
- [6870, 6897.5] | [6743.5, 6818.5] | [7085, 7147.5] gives 0.02 mag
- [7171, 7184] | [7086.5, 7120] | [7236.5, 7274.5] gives 0.05 mag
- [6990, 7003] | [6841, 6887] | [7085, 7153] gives 0.02 mag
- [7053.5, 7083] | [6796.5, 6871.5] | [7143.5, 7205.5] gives -0.05 mag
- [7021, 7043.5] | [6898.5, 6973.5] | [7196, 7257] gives 0.02 mag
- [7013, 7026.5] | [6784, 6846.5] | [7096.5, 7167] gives 0.03 mag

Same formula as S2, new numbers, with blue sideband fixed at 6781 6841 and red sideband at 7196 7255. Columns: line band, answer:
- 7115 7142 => -1.09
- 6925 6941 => 1.19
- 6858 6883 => -0.80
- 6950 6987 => -2.44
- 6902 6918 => -0.23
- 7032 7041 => 0.00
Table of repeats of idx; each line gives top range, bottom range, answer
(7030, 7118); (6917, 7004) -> 1.01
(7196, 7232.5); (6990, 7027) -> 1.03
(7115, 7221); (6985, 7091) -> 0.95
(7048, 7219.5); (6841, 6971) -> 0.97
